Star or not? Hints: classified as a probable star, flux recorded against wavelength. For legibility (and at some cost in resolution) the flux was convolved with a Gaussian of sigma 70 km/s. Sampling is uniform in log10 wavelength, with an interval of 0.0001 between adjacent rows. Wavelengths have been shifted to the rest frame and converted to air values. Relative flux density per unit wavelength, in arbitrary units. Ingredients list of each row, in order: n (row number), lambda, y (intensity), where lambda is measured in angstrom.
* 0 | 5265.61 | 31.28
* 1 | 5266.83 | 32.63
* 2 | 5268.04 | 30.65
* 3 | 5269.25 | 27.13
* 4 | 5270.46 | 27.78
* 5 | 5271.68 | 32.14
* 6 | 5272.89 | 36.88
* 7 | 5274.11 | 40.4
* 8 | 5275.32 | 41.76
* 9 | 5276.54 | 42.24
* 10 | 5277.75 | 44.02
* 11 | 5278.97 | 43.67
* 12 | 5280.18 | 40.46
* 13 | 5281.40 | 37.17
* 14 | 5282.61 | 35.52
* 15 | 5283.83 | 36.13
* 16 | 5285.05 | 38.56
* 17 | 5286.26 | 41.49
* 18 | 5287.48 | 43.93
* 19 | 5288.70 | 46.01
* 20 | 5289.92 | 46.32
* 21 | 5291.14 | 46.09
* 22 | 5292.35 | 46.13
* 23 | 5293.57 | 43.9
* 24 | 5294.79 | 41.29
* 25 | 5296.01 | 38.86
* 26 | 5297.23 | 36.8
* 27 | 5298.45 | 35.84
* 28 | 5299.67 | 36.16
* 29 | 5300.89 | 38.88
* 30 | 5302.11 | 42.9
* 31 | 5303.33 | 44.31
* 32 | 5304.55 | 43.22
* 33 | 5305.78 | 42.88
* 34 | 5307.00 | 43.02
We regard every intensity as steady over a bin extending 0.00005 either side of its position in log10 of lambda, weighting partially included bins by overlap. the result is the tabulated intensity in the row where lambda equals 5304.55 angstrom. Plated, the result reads 43.22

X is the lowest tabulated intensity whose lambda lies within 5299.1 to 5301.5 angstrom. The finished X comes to 36.16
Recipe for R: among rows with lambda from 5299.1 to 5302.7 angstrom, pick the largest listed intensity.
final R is 42.9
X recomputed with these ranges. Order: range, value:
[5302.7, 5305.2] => 43.22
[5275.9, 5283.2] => 35.52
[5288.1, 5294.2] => 43.9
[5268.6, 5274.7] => 27.13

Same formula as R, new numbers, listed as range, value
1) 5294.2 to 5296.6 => 41.29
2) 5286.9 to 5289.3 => 46.01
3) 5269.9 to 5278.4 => 44.02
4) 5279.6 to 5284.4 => 40.46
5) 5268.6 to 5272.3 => 32.14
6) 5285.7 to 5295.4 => 46.32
